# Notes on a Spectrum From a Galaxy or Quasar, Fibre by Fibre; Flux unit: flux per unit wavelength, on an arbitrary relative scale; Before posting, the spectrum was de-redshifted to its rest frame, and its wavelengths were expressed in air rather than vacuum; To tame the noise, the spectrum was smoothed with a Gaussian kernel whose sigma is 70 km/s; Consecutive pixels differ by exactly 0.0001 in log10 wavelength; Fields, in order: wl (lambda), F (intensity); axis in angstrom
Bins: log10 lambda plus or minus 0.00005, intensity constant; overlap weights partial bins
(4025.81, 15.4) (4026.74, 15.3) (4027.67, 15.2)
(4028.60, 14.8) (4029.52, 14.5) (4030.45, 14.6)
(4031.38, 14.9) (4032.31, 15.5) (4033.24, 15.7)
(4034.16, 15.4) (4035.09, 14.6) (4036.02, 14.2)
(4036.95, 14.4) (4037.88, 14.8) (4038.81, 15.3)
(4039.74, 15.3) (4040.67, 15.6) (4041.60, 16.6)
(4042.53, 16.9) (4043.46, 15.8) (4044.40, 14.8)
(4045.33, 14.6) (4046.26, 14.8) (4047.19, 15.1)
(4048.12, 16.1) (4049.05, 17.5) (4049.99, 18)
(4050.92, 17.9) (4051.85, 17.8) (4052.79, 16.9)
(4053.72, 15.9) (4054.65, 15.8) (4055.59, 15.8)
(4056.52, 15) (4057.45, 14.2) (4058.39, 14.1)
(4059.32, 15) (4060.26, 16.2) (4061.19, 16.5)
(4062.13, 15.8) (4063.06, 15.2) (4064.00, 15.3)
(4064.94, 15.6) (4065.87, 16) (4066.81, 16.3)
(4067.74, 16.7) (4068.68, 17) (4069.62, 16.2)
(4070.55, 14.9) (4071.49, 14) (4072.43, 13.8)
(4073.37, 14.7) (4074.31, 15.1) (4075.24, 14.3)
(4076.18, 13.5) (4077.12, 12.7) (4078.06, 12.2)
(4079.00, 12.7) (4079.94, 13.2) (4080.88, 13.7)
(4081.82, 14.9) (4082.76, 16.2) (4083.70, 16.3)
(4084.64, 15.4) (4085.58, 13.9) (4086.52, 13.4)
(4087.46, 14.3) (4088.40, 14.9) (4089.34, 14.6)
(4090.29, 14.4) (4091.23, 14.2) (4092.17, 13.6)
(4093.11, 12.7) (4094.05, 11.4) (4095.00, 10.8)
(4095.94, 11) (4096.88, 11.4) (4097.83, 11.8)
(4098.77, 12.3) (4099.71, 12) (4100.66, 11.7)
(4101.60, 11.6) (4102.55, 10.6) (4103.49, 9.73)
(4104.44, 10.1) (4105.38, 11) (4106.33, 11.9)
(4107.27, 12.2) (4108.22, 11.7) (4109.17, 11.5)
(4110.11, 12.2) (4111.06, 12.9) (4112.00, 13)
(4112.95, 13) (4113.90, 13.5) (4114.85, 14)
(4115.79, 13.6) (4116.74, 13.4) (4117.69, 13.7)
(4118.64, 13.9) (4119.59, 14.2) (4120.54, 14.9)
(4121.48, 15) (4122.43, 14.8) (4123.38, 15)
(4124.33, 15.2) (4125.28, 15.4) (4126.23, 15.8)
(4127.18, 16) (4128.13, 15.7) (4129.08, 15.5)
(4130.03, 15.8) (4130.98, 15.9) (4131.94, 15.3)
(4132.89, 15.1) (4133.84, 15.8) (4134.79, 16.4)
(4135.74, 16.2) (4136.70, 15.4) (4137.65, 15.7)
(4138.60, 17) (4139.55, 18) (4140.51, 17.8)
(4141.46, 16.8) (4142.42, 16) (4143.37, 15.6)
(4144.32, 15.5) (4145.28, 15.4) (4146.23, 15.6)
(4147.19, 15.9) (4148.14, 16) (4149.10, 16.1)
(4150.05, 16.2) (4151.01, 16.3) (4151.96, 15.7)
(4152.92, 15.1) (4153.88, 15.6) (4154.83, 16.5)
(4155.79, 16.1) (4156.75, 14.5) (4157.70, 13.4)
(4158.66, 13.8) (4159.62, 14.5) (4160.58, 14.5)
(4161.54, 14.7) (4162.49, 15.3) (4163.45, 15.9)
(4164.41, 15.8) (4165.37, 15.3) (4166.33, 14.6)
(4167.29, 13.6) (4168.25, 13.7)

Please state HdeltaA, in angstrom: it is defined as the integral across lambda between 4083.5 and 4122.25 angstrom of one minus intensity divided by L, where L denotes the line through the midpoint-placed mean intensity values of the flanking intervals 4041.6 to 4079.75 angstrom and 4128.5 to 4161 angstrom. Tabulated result 6.7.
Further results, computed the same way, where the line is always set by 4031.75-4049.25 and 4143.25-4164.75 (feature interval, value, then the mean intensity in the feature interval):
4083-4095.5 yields 1.2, 13.9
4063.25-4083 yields 0.9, 14.7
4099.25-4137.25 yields 4.0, 13.8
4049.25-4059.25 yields -0.5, 16.1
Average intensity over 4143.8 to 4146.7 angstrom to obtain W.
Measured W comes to 15.5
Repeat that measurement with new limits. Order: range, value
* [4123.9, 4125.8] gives 15.3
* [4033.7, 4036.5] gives 14.7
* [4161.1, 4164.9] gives 15.5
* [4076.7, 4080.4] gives 12.7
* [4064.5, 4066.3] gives 15.9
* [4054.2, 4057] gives 15.5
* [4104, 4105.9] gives 10.6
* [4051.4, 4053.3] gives 17.3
